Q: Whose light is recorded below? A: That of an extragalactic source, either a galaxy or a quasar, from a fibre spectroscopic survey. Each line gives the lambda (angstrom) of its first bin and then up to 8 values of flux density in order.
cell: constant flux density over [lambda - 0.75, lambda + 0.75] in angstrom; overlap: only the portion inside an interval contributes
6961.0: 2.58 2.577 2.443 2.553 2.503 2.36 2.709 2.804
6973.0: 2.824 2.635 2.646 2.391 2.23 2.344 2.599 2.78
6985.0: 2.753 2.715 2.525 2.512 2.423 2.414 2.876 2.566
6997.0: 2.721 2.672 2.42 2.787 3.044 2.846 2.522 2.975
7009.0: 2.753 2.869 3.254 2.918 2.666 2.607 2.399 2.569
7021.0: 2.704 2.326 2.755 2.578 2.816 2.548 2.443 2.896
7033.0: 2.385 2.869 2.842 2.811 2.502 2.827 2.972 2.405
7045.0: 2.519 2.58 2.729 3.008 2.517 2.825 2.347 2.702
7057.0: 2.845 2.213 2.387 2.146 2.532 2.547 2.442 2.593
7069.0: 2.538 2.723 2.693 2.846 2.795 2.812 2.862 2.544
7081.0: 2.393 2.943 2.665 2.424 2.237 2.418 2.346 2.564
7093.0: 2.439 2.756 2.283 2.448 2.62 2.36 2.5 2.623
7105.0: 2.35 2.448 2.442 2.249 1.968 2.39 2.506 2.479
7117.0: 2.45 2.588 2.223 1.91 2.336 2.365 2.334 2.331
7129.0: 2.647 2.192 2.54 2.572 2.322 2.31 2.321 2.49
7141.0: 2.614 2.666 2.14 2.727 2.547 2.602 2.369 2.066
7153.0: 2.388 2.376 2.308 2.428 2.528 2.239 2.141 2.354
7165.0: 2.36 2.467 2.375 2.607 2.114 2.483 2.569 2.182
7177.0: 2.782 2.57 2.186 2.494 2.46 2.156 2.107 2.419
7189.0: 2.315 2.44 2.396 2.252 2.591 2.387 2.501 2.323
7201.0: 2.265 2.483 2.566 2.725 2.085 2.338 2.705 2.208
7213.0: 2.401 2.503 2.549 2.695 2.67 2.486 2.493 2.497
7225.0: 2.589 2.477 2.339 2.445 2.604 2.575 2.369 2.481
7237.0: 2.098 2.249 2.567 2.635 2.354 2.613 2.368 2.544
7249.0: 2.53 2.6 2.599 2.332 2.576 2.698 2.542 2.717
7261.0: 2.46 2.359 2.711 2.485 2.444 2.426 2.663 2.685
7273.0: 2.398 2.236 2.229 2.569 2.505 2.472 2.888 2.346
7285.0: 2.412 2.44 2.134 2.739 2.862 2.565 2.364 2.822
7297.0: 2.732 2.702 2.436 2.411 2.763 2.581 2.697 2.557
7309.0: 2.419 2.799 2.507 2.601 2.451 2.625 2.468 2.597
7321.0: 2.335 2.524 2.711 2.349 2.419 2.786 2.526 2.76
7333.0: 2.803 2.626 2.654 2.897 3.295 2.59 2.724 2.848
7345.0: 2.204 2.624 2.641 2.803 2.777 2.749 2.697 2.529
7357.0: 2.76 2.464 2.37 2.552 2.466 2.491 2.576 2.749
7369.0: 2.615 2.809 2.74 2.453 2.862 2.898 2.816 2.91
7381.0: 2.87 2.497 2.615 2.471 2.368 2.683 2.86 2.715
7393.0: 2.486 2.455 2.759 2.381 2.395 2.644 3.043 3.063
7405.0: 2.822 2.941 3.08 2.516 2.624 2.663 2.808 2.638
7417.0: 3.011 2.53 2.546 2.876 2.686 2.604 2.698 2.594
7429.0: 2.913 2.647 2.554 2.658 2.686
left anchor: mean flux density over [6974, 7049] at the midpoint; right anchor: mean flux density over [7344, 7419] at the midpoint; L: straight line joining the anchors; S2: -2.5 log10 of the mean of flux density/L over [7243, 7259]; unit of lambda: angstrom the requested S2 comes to 0.06 mag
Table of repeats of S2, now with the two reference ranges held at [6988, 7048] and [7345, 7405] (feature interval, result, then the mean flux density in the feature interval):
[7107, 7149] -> 0.12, 2.4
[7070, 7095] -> 0.03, 2.61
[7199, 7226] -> 0.08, 2.48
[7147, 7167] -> 0.13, 2.36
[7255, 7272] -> 0.04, 2.56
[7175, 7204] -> 0.12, 2.39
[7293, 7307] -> 0.02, 2.61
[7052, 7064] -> 0.08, 2.49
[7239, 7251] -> 0.06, 2.52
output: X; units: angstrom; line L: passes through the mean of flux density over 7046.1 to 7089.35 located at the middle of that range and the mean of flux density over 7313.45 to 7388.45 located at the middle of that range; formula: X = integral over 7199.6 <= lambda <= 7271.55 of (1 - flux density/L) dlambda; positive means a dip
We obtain 3.6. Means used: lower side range 2.6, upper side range 2.64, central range 2.49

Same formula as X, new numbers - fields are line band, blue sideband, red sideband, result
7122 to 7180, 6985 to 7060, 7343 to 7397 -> 5.47 angstrom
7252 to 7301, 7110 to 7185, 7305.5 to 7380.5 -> 0.53 angstrom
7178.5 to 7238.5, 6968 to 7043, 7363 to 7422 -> 5.72 angstrom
